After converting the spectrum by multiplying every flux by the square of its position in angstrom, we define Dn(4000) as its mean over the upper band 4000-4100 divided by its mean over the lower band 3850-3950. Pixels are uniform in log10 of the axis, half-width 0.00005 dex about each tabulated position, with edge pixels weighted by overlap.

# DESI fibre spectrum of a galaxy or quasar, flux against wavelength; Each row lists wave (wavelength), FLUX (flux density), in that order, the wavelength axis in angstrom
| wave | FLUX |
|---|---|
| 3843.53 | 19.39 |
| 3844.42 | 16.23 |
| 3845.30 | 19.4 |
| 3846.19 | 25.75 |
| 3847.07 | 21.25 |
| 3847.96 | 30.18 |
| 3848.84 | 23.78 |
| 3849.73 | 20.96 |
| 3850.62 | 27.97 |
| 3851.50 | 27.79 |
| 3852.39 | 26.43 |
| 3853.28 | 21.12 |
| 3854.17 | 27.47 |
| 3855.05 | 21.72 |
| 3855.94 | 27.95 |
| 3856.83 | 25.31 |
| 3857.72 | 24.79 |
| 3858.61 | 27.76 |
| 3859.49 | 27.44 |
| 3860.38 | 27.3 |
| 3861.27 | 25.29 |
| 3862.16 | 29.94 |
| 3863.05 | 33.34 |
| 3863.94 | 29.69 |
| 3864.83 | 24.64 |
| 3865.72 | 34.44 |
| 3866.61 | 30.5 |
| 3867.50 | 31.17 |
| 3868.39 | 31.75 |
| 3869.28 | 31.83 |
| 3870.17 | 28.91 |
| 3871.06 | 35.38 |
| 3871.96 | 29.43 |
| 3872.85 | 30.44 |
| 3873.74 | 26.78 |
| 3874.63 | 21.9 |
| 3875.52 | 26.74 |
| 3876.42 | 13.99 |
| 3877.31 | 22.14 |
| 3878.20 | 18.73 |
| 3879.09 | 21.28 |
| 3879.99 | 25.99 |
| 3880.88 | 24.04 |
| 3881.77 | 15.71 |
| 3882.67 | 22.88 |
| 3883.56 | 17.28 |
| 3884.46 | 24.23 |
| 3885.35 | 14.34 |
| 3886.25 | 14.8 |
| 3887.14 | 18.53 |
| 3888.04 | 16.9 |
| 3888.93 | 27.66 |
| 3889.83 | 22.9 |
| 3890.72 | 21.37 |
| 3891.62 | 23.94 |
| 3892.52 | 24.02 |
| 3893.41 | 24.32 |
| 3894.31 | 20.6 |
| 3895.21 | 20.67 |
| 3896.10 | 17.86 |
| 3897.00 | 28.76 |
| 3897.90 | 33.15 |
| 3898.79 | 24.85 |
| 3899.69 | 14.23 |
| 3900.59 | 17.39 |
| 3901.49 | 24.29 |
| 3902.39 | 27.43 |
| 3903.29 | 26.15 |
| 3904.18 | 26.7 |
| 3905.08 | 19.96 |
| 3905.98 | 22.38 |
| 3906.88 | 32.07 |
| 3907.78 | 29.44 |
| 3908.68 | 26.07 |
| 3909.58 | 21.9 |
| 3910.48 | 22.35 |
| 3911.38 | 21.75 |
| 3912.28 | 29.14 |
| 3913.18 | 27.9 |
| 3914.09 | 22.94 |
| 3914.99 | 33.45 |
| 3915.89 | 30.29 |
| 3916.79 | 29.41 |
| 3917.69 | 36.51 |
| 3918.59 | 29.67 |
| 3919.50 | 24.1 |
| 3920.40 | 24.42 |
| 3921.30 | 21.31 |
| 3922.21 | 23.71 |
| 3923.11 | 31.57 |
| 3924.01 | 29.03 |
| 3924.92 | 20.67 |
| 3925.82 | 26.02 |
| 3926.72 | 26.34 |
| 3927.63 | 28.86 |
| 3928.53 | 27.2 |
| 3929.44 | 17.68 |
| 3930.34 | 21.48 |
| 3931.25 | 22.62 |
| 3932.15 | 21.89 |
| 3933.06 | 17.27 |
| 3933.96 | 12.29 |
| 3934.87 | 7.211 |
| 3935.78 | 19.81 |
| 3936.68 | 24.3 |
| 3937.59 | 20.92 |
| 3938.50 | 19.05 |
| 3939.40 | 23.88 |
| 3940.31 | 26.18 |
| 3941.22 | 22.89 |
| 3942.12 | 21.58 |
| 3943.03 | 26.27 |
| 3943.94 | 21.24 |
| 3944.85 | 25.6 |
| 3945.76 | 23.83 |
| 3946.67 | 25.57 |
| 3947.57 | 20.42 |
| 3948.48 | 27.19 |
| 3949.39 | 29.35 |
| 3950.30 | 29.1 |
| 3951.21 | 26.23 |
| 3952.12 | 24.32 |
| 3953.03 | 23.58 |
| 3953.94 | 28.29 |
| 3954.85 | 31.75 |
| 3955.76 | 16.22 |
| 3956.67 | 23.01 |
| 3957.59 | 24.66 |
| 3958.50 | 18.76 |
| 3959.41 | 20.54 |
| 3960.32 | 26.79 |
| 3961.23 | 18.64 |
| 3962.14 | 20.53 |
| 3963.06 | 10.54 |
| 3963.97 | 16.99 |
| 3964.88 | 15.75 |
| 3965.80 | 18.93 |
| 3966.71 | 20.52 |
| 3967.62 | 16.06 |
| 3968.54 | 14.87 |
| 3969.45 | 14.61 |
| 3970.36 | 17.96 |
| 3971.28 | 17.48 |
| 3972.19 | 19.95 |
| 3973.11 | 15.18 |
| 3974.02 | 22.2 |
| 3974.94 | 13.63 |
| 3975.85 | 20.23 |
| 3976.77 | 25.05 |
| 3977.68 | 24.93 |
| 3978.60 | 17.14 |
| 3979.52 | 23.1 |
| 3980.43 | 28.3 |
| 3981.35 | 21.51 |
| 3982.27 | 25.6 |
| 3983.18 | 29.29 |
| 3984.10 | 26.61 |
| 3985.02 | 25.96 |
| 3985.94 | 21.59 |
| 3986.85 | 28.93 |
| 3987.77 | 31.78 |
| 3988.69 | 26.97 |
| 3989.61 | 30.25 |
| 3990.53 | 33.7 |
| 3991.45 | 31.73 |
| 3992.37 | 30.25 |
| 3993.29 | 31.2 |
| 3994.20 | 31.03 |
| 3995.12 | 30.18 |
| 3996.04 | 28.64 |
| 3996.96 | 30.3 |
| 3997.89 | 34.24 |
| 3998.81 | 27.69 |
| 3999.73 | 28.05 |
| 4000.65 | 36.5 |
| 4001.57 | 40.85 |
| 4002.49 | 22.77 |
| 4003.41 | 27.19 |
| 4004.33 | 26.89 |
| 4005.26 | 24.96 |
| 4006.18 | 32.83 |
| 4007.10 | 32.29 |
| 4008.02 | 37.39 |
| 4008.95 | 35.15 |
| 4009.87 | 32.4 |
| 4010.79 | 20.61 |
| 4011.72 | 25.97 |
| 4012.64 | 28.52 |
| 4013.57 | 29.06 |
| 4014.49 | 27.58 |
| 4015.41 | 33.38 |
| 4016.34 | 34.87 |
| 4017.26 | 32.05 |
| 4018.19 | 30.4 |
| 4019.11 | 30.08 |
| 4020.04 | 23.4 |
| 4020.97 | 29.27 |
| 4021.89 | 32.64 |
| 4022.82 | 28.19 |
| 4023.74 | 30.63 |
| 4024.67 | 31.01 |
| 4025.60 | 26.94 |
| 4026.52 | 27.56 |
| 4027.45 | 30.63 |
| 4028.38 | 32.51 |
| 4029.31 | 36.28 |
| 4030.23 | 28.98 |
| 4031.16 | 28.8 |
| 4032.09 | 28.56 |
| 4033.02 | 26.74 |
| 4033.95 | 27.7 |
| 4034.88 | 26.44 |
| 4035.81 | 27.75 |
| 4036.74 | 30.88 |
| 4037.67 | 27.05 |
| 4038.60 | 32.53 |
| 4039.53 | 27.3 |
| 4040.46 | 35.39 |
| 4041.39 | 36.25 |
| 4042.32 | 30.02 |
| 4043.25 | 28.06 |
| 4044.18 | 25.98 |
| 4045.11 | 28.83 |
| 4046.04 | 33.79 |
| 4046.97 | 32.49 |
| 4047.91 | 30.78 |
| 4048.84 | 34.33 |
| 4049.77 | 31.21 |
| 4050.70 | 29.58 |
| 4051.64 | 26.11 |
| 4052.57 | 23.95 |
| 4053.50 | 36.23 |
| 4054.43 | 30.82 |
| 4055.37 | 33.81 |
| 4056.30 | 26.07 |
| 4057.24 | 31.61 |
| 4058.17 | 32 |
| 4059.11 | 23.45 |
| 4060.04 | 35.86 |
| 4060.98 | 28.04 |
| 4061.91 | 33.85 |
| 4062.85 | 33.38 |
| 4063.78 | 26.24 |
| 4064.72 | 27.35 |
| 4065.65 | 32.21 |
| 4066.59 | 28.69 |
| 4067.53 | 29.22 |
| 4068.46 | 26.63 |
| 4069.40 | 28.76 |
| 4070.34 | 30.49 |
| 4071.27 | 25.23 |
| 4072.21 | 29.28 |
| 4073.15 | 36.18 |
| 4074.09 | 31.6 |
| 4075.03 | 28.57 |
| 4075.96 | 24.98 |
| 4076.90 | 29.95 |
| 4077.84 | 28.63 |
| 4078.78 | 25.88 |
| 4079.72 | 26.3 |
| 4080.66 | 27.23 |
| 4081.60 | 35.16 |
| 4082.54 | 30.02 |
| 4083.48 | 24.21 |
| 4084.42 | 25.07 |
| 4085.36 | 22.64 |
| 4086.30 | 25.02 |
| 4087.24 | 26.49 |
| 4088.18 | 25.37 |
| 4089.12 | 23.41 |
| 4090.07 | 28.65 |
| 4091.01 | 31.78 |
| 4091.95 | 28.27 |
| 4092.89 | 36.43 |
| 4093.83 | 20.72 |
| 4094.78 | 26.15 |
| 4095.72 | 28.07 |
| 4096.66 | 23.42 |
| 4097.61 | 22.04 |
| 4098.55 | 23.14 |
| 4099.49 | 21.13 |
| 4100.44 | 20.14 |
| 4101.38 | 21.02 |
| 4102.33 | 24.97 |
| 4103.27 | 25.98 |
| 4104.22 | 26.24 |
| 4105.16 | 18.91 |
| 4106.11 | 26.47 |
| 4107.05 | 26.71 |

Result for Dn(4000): 1.28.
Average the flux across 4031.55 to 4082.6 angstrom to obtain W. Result 29.7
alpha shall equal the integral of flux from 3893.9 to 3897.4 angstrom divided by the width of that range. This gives 21.9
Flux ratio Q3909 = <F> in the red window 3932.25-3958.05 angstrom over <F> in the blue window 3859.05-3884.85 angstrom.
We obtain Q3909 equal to 0.87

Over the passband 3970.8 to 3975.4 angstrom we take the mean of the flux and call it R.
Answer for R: 17.7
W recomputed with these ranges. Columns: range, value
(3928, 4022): 24.9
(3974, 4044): 28.9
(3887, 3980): 22.9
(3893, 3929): 25.6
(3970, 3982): 20.6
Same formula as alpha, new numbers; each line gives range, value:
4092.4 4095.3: 27.8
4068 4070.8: 28.6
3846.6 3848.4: 25.8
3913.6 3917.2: 29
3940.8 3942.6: 22.3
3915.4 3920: 30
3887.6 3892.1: 22.6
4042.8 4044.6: 27.1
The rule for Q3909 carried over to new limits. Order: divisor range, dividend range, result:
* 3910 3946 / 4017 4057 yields 1.24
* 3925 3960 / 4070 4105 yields 1.16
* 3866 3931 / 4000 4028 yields 1.22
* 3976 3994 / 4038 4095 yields 1.08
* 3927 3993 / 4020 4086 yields 1.31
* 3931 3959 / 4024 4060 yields 1.32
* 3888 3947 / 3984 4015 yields 1.24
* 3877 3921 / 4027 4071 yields 1.26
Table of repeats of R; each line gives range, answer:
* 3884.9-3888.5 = 16.2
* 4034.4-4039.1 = 28.9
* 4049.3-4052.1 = 29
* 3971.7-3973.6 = 17.7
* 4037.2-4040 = 29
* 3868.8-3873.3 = 31.2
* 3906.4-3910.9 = 26.4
